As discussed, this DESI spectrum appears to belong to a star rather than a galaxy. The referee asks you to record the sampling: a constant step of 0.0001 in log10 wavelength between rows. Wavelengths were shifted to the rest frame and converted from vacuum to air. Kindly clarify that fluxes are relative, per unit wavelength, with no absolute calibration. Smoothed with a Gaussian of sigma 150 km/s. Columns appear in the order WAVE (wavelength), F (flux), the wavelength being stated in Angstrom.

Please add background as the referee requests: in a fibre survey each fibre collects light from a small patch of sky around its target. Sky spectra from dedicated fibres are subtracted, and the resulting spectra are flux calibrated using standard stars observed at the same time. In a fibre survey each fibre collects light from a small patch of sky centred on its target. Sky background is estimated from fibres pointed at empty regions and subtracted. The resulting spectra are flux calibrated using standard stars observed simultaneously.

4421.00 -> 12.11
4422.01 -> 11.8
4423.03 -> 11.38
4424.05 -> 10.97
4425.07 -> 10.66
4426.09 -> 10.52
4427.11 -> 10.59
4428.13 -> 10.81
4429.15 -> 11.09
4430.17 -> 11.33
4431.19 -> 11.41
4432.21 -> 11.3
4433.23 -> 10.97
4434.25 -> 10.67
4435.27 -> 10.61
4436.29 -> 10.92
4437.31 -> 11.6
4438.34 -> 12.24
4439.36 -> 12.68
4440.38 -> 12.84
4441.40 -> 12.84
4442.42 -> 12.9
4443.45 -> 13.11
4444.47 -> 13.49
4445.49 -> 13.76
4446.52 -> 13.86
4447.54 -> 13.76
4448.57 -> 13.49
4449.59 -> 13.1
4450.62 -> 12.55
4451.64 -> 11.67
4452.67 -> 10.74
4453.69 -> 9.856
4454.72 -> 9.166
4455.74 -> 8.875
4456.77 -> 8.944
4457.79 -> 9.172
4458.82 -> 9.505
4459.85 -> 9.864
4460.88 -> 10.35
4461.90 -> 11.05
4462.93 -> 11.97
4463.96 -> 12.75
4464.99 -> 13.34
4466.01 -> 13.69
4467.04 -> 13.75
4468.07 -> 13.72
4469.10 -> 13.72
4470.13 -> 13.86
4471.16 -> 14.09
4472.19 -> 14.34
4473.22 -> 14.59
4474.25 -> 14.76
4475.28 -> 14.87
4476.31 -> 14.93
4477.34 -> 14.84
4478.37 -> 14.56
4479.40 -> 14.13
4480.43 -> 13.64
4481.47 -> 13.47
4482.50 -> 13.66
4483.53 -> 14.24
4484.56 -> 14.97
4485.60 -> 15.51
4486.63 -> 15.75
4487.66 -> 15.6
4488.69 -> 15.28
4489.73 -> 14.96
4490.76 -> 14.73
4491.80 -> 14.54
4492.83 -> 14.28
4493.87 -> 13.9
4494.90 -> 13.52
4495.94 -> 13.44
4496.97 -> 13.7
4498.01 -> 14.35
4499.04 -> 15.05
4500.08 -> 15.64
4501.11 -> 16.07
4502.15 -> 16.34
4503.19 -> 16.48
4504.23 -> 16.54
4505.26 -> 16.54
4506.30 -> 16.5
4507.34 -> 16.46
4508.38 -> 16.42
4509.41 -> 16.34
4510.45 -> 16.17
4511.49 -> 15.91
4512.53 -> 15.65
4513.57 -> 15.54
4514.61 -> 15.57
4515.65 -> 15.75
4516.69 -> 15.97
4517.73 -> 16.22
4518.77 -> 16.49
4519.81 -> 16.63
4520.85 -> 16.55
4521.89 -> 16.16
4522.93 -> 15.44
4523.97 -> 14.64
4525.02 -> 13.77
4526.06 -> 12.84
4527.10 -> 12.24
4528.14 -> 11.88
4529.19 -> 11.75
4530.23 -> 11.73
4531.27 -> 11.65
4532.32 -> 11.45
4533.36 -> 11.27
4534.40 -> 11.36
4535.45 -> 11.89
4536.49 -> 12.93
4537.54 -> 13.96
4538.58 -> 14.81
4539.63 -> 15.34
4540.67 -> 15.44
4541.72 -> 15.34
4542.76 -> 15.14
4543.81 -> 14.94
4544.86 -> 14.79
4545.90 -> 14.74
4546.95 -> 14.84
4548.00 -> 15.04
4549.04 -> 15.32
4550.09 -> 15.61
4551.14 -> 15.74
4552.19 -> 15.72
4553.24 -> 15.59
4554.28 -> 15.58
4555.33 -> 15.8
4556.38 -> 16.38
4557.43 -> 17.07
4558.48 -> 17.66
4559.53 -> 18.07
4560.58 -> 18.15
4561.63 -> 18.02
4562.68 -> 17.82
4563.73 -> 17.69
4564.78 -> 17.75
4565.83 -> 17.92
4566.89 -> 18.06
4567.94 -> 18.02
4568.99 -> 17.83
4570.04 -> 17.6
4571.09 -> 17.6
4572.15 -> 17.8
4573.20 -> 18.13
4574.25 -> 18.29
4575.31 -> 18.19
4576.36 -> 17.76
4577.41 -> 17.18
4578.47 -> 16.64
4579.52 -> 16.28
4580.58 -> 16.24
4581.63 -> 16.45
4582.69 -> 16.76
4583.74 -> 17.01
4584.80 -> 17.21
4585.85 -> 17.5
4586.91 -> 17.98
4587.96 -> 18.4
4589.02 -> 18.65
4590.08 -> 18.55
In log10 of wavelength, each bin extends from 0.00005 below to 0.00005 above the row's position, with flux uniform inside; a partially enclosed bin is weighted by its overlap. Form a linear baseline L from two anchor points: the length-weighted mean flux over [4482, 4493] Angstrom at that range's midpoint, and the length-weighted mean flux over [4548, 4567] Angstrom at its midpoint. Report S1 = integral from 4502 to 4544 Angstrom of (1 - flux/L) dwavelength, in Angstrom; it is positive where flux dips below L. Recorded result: 3.0 Angstrom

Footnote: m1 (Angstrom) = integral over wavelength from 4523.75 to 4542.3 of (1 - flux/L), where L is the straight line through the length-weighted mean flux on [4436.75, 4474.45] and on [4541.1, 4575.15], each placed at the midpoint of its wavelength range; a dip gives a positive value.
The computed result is 3.1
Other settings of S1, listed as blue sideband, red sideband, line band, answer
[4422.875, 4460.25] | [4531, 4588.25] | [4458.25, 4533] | -4.4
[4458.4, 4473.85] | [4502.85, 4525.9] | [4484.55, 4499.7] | -0.2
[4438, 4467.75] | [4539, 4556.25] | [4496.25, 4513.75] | -2.6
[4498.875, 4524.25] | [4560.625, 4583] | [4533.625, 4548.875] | 2.3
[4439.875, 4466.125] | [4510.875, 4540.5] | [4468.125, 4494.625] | -3.8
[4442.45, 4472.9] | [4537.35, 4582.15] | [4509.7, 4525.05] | -1.1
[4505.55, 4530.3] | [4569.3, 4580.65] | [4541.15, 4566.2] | 0.6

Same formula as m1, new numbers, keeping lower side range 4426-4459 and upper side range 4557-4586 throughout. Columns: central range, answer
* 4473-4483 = -0.9 Angstrom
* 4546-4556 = 0.7 Angstrom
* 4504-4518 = -1.3 Angstrom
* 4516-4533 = 1.4 Angstrom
